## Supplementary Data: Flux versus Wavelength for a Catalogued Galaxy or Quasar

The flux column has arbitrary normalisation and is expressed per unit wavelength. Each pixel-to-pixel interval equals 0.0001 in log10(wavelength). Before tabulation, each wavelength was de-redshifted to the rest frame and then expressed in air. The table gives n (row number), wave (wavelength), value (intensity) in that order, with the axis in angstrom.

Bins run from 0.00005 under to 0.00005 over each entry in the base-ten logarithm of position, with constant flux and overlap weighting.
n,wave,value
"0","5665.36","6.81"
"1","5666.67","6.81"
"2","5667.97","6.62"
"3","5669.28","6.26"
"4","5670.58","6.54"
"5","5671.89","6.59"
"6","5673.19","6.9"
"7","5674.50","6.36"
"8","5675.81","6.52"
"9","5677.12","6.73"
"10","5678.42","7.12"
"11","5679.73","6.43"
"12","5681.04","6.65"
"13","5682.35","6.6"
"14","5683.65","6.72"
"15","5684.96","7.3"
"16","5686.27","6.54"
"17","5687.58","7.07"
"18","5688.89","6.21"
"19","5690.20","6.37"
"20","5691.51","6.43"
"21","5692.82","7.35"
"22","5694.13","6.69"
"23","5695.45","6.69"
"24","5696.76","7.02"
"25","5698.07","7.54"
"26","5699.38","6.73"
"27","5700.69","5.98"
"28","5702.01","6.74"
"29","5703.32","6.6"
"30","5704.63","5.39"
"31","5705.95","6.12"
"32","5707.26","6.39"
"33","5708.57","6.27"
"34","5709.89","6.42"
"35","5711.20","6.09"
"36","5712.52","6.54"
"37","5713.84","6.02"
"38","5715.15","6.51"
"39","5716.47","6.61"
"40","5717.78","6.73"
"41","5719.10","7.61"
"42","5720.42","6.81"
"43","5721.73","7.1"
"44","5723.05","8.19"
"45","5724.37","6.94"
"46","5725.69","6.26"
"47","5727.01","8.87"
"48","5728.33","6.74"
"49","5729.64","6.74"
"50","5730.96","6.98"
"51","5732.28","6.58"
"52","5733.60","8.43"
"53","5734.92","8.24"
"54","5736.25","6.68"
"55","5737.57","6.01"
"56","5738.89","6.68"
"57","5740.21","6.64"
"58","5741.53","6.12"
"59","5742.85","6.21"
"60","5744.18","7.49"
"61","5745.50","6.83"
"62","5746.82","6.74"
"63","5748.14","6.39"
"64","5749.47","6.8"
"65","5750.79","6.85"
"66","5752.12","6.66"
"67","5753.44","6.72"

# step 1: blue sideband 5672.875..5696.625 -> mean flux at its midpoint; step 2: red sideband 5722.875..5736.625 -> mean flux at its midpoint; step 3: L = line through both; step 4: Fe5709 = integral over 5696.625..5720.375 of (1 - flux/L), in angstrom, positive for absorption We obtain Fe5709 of 1.73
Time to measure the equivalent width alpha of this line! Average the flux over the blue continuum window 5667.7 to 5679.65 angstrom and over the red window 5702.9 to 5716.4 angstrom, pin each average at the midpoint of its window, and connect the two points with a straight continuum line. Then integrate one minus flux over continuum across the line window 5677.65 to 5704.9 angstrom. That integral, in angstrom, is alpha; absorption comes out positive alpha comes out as -1.10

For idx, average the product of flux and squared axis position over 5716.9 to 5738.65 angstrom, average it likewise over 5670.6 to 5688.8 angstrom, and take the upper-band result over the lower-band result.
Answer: 1.09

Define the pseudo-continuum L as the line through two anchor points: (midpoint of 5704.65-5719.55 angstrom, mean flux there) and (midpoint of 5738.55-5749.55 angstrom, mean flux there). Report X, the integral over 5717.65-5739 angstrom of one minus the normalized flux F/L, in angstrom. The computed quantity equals -2.1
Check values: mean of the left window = 6.42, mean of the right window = 6.65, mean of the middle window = 7.17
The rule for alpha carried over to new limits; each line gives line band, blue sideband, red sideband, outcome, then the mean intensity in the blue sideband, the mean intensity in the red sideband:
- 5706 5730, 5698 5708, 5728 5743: -0.7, 6.37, 6.86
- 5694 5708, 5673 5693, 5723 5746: 0.6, 6.69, 7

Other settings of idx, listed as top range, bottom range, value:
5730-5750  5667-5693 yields 1.05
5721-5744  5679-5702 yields 1.06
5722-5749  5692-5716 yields 1.09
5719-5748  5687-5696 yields 1.07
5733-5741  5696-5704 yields 1.06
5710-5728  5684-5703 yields 1.03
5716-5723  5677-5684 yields 1.07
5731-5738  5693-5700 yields 1.05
